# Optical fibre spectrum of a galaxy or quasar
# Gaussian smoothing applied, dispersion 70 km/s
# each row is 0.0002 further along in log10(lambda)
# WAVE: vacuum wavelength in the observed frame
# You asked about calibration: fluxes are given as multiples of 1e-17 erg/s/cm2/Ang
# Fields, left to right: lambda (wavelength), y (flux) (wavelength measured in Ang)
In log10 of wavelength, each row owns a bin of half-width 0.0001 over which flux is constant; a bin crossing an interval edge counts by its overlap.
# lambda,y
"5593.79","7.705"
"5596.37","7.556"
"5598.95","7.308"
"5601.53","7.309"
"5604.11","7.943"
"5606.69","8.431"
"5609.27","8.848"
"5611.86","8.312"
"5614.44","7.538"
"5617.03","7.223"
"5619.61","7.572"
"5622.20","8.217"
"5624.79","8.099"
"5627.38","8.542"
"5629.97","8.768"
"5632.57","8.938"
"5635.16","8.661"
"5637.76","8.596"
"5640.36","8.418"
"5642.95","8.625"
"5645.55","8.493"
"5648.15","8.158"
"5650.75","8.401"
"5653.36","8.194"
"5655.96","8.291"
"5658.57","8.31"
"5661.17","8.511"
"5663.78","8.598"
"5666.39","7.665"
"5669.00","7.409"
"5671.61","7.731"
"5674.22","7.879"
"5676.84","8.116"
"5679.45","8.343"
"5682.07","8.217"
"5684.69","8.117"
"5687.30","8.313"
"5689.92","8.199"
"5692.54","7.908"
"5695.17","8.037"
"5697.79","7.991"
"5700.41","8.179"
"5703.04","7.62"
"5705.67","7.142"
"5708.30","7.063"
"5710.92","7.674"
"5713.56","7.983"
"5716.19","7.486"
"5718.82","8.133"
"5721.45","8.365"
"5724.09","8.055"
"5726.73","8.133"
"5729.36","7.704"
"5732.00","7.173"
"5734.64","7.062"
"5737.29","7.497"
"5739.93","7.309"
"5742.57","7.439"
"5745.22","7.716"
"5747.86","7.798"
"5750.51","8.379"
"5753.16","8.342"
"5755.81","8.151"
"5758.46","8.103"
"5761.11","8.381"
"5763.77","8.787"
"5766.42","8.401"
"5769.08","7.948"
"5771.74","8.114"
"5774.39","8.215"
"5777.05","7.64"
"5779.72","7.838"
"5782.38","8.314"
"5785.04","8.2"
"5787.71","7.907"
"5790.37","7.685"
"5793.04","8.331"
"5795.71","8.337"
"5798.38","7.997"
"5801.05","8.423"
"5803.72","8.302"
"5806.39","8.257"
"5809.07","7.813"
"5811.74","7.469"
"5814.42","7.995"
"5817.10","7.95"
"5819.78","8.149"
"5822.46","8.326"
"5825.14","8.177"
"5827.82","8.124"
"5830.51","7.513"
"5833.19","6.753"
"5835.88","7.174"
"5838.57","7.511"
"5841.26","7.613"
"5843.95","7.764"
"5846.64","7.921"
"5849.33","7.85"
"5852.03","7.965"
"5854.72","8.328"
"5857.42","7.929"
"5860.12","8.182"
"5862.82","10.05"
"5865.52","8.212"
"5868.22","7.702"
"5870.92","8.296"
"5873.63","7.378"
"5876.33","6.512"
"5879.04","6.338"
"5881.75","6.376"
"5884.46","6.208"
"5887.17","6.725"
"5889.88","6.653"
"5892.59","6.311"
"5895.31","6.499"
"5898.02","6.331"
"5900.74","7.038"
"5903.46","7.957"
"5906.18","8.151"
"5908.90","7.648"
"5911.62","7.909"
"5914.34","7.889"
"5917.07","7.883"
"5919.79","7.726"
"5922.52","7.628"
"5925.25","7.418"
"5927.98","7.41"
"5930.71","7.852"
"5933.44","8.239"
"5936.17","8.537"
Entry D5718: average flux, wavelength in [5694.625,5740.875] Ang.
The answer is 7.7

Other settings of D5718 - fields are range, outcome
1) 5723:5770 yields 7.91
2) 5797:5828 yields 8.08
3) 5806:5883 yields 7.78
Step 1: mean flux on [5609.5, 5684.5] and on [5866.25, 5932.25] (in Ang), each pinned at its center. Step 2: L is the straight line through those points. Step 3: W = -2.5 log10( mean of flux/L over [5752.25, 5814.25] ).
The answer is -0.06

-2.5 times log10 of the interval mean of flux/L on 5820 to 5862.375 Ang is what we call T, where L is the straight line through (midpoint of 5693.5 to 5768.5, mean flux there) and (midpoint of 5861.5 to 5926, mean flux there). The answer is -0.05 mag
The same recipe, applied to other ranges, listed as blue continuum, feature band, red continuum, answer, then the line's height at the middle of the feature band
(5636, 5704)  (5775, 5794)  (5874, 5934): -0.040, 7.7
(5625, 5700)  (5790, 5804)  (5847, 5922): -0.056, 7.79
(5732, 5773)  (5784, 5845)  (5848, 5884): -0.010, 7.83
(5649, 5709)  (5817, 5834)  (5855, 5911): -0.049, 7.54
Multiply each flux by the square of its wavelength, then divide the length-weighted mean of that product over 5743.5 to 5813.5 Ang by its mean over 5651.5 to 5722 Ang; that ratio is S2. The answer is 1.05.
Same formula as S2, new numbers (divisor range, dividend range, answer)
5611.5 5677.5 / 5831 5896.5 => 0.98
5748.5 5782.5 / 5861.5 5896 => 0.91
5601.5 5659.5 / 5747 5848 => 1.02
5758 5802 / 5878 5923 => 0.91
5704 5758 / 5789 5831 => 1.07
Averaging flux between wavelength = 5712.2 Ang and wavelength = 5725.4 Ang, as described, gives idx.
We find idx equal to 8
